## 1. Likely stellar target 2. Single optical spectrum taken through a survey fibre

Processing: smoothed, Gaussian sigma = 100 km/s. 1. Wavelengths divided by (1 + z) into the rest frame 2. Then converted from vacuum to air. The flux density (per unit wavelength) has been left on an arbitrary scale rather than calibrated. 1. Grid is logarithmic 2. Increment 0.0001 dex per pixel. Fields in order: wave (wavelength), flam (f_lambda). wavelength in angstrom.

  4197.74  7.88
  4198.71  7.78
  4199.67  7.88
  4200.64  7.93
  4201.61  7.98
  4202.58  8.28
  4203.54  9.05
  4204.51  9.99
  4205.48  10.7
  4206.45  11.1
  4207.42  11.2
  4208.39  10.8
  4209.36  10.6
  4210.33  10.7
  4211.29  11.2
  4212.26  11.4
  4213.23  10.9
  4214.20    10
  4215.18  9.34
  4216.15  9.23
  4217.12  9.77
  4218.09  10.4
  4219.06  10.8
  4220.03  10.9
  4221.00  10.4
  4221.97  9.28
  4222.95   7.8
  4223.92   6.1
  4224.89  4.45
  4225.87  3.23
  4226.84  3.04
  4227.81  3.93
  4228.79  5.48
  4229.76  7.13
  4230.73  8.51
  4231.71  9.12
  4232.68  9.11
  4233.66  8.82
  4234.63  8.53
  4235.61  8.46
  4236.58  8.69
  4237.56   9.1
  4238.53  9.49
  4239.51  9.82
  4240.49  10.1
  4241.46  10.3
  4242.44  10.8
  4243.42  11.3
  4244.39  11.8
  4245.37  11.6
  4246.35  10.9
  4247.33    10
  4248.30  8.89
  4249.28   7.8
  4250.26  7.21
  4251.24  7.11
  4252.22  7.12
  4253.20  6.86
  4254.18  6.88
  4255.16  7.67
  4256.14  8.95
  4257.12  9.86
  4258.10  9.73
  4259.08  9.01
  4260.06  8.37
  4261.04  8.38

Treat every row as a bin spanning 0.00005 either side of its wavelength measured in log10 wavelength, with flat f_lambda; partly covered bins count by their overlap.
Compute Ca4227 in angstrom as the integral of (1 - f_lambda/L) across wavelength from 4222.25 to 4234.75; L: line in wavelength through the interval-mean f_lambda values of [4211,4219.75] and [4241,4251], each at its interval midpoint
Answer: 4.5 angstrom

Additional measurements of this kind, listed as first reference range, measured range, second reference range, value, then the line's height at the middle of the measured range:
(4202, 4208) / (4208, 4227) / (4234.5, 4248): 1.8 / 10.1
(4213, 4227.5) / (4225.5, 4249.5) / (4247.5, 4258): -1.7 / 8.11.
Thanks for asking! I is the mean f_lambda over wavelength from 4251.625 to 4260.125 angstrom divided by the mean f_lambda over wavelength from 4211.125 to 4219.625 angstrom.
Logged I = 0.80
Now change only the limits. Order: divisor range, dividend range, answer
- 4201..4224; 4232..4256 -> 0.91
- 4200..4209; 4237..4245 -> 1.07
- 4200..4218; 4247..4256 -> 0.77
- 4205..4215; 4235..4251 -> 0.90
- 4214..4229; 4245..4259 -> 1.11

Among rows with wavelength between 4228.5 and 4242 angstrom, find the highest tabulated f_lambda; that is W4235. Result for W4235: 10.3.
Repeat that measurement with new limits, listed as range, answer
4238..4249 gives 11.8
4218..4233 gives 10.9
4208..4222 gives 11.4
